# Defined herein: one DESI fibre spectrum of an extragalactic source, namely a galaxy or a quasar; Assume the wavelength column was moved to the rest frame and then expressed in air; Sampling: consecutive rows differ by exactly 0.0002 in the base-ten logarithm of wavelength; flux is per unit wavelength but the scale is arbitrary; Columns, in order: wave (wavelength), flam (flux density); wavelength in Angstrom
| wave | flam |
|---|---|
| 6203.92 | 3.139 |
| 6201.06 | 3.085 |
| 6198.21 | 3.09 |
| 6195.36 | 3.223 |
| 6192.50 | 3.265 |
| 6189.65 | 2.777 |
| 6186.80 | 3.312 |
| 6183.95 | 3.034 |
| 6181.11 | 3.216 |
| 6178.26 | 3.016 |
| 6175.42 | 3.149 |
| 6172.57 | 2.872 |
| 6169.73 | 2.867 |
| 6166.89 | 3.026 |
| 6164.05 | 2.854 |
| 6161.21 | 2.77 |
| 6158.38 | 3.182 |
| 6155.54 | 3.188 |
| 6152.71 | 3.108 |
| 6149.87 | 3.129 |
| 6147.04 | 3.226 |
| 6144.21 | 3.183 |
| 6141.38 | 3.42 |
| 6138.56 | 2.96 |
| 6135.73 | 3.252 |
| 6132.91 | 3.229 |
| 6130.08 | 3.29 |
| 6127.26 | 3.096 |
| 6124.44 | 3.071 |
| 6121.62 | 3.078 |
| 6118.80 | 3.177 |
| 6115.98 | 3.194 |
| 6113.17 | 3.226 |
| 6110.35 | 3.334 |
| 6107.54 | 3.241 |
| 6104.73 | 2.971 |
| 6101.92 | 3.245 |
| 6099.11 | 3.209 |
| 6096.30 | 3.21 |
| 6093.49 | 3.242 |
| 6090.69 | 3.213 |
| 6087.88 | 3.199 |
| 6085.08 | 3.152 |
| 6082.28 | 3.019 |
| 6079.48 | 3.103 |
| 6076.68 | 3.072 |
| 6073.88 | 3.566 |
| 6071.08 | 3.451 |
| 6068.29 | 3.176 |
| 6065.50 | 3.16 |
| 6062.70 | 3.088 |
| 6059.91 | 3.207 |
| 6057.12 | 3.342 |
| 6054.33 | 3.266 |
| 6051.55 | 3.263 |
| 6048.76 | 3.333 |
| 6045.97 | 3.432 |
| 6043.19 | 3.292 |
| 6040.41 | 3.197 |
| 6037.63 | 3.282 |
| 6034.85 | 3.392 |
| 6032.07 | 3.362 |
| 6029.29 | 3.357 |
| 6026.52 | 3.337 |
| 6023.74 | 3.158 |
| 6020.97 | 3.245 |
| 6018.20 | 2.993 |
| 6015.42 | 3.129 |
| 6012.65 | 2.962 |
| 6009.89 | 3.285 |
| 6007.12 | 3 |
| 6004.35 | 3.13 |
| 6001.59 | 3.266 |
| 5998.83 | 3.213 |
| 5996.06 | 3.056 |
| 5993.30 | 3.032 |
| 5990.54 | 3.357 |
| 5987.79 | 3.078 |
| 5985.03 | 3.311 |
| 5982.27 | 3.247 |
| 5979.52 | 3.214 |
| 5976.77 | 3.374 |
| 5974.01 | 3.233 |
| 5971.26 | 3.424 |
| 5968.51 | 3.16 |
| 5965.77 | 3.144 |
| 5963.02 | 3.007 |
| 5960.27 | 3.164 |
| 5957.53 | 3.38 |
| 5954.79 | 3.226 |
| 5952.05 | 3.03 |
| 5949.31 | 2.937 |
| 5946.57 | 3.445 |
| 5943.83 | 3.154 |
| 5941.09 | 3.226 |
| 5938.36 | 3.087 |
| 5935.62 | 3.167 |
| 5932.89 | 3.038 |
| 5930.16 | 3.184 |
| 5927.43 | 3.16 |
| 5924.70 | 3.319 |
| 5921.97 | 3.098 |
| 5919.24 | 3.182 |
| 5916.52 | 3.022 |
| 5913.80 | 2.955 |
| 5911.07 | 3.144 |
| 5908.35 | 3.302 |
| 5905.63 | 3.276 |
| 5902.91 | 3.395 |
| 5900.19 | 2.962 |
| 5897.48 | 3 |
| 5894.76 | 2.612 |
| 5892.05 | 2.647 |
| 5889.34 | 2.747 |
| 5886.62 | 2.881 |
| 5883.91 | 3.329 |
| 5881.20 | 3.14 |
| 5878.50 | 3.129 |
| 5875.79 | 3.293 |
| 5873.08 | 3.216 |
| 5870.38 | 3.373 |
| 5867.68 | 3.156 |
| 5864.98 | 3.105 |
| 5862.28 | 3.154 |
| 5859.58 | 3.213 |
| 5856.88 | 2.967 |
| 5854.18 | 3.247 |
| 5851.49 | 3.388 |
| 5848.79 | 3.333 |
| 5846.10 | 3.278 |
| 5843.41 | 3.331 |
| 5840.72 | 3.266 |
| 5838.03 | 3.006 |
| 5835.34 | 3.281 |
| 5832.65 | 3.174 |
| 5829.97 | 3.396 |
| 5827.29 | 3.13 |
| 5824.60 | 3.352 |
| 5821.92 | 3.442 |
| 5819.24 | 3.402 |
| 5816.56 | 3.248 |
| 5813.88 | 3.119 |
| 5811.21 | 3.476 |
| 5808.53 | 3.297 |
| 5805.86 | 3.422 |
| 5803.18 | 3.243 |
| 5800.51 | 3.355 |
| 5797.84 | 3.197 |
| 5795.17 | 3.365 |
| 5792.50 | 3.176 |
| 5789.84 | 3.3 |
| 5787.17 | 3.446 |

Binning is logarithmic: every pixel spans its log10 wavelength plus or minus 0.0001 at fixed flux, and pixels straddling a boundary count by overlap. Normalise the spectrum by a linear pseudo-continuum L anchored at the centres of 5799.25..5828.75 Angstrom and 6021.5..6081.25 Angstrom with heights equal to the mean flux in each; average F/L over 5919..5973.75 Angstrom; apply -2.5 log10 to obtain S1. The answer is 0.04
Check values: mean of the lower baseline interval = 3.32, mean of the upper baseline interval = 3.28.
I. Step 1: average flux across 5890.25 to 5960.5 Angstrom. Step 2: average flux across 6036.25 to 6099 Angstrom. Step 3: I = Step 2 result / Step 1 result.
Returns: 1.04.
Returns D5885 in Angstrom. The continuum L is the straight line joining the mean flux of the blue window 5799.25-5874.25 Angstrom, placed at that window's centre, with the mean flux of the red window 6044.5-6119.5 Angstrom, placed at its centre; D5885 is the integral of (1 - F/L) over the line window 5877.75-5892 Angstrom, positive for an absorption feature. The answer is 1.10 Angstrom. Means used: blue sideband 3.26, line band 3.01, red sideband 3.23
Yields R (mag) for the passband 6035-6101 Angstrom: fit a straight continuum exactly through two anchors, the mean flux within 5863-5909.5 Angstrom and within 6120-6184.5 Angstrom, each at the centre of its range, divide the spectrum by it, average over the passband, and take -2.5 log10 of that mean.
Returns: -0.050 mag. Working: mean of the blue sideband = 3.09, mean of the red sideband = 3.1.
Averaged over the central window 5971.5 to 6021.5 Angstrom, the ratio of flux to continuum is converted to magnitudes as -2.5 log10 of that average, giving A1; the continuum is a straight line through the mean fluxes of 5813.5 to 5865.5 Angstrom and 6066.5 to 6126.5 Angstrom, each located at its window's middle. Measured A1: 0.01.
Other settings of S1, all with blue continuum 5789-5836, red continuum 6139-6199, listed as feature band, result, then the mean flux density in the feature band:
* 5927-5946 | 0.024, 3.16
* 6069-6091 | -0.027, 3.22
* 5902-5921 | 0.022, 3.18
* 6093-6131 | -0.020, 3.18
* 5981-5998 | 0.005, 3.18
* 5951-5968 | 0.017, 3.16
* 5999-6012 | 0.007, 3.16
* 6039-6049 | -0.050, 3.31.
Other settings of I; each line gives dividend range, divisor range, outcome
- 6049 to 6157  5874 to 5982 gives 1.02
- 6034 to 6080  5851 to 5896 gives 1.06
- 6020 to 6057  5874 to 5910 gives 1.08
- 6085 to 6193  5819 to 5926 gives 0.99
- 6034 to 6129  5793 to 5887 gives 0.99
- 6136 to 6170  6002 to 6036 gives 0.97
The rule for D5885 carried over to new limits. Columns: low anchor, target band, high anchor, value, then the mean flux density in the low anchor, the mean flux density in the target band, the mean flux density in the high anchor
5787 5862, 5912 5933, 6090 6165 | 0.7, 3.28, 3.12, 3.16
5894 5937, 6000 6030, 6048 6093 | 0.2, 3.12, 3.17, 3.22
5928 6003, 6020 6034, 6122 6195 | -0.6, 3.19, 3.3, 3.1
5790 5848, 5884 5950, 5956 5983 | 3.3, 3.28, 3.09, 3.24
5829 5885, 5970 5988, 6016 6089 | -0.2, 3.23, 3.28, 3.25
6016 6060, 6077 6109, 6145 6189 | 0.2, 3.28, 3.16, 3.06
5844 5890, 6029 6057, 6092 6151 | -1.1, 3.18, 3.32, 3.19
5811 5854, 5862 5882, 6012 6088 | 0.5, 3.28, 3.2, 3.24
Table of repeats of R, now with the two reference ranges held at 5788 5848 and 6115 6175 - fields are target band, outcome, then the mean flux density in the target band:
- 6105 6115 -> -0.04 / 3.23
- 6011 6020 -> 0.05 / 3.05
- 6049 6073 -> -0.04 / 3.26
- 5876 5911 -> 0.07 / 3.05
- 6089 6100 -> -0.03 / 3.22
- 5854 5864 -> 0.05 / 3.13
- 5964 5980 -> -0.02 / 3.25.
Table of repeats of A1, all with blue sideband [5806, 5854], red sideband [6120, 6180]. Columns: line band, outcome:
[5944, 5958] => 0.010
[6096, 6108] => -0.015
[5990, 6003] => 0.005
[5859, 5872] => 0.023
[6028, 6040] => -0.056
